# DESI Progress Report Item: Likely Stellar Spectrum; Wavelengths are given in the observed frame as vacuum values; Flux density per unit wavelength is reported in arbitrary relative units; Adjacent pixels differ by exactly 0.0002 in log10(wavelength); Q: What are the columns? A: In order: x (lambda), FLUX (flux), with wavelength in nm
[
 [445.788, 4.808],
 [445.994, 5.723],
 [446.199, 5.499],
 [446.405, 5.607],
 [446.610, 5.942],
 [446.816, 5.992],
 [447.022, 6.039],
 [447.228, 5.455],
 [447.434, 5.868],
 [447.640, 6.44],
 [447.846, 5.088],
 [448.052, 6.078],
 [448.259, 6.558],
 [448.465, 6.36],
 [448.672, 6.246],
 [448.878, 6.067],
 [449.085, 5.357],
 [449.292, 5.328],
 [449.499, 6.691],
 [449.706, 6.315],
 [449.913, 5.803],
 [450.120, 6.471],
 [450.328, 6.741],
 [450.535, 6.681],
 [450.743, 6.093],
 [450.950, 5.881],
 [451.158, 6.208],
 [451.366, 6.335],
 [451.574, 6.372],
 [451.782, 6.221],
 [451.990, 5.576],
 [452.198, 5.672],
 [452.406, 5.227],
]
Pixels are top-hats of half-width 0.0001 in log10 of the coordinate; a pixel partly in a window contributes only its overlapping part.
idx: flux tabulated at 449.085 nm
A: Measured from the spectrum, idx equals 5.357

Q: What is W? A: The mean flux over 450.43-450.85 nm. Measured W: 6.39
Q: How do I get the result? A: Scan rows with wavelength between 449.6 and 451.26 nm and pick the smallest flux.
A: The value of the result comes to 5.803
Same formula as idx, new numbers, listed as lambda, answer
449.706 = 6.315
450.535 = 6.681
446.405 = 5.607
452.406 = 5.227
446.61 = 5.942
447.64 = 6.44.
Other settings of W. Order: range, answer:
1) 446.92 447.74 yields 5.95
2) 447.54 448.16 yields 5.87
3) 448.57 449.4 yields 5.76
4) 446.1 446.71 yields 5.68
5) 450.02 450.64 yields 6.62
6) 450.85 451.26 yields 6.04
